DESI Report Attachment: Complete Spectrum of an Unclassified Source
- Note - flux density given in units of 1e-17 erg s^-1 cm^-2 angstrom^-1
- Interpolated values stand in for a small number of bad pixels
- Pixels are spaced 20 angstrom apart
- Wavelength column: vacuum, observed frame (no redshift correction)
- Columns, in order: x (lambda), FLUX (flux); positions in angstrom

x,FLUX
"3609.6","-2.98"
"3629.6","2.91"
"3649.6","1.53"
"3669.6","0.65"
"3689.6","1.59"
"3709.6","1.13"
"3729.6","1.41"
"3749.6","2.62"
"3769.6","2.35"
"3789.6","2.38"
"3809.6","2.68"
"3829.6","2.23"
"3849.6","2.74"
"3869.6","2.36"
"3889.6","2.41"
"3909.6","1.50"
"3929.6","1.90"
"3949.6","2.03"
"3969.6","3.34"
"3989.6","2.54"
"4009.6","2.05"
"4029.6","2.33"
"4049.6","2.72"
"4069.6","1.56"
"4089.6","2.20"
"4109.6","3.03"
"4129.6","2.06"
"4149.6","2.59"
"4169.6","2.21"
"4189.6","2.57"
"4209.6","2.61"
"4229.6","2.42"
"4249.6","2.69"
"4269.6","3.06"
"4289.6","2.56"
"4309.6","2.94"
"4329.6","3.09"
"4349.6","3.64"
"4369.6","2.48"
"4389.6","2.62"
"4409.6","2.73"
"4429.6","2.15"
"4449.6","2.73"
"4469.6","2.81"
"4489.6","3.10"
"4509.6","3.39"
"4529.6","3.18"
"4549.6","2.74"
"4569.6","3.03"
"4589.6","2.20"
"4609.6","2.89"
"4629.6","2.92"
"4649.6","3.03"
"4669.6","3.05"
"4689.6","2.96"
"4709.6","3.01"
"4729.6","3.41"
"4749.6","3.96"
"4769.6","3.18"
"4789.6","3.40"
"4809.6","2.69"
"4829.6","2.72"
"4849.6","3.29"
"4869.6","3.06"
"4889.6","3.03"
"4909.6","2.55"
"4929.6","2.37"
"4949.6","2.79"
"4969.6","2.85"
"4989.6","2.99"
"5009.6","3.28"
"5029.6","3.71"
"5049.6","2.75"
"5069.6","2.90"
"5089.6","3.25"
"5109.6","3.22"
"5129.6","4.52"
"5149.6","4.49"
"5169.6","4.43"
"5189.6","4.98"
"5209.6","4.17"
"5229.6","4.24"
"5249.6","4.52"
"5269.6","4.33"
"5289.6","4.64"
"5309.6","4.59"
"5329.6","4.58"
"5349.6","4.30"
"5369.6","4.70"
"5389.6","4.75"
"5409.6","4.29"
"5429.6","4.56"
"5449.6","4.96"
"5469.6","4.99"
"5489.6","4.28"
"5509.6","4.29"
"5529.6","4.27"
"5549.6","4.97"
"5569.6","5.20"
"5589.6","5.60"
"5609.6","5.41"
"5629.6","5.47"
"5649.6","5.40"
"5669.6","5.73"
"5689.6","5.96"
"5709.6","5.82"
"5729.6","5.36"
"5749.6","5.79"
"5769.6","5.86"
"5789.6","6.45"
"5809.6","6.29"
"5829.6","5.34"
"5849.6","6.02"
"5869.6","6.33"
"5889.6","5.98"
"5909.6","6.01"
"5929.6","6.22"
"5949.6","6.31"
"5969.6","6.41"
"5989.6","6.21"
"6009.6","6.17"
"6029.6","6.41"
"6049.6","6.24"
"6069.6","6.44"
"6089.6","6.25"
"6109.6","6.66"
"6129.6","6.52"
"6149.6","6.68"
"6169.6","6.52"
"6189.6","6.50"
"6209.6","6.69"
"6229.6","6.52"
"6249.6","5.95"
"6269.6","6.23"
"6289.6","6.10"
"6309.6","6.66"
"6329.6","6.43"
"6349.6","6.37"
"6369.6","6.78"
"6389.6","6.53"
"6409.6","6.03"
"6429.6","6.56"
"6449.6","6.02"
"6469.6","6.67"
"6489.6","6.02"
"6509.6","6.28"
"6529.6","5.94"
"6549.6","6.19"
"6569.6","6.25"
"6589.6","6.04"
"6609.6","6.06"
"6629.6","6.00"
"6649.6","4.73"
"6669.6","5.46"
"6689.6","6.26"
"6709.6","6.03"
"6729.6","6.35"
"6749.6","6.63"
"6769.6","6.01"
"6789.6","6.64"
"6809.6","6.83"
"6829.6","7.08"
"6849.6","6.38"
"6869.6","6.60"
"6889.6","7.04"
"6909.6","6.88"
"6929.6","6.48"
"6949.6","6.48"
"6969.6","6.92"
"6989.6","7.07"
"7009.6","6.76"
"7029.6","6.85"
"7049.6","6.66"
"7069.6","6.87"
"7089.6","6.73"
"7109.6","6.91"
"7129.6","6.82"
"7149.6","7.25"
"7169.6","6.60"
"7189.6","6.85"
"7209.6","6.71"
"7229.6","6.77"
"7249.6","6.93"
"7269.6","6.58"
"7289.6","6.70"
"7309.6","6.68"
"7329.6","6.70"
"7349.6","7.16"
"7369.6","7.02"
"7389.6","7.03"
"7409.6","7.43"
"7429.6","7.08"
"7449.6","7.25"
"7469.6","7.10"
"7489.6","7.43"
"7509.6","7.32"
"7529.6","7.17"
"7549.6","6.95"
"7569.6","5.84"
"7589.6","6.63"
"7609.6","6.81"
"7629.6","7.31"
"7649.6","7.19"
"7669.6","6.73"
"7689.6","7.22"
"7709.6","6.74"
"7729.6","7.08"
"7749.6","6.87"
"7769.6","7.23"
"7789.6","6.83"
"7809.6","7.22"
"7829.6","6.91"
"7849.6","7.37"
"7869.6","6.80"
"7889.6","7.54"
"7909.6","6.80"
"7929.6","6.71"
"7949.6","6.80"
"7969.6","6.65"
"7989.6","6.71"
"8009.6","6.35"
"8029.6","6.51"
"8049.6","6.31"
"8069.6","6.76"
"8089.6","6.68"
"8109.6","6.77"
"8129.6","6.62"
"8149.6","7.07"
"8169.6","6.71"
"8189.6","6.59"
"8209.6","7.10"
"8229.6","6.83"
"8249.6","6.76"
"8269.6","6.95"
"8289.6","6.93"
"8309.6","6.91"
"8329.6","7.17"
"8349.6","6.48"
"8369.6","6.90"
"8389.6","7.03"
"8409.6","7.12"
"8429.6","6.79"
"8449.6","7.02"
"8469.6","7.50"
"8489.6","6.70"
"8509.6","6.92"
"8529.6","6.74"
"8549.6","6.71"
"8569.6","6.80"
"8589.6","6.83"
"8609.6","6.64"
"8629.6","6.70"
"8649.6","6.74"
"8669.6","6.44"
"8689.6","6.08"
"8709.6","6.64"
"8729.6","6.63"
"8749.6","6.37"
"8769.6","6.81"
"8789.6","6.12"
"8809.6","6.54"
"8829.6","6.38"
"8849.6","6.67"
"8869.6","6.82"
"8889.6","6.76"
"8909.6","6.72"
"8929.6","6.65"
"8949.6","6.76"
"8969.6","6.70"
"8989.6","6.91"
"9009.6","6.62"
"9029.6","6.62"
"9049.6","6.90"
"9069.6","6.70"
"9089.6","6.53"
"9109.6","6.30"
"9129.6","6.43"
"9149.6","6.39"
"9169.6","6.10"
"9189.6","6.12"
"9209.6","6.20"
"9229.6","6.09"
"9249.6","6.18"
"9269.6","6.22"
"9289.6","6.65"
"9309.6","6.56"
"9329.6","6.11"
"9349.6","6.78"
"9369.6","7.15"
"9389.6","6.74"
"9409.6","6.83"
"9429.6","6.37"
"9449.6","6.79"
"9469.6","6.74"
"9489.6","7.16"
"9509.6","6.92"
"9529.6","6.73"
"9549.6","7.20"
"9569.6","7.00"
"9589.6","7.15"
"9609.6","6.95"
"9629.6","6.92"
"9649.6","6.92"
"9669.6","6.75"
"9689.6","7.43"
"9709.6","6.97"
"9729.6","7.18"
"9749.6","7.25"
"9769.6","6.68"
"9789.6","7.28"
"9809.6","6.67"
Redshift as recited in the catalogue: 0.285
